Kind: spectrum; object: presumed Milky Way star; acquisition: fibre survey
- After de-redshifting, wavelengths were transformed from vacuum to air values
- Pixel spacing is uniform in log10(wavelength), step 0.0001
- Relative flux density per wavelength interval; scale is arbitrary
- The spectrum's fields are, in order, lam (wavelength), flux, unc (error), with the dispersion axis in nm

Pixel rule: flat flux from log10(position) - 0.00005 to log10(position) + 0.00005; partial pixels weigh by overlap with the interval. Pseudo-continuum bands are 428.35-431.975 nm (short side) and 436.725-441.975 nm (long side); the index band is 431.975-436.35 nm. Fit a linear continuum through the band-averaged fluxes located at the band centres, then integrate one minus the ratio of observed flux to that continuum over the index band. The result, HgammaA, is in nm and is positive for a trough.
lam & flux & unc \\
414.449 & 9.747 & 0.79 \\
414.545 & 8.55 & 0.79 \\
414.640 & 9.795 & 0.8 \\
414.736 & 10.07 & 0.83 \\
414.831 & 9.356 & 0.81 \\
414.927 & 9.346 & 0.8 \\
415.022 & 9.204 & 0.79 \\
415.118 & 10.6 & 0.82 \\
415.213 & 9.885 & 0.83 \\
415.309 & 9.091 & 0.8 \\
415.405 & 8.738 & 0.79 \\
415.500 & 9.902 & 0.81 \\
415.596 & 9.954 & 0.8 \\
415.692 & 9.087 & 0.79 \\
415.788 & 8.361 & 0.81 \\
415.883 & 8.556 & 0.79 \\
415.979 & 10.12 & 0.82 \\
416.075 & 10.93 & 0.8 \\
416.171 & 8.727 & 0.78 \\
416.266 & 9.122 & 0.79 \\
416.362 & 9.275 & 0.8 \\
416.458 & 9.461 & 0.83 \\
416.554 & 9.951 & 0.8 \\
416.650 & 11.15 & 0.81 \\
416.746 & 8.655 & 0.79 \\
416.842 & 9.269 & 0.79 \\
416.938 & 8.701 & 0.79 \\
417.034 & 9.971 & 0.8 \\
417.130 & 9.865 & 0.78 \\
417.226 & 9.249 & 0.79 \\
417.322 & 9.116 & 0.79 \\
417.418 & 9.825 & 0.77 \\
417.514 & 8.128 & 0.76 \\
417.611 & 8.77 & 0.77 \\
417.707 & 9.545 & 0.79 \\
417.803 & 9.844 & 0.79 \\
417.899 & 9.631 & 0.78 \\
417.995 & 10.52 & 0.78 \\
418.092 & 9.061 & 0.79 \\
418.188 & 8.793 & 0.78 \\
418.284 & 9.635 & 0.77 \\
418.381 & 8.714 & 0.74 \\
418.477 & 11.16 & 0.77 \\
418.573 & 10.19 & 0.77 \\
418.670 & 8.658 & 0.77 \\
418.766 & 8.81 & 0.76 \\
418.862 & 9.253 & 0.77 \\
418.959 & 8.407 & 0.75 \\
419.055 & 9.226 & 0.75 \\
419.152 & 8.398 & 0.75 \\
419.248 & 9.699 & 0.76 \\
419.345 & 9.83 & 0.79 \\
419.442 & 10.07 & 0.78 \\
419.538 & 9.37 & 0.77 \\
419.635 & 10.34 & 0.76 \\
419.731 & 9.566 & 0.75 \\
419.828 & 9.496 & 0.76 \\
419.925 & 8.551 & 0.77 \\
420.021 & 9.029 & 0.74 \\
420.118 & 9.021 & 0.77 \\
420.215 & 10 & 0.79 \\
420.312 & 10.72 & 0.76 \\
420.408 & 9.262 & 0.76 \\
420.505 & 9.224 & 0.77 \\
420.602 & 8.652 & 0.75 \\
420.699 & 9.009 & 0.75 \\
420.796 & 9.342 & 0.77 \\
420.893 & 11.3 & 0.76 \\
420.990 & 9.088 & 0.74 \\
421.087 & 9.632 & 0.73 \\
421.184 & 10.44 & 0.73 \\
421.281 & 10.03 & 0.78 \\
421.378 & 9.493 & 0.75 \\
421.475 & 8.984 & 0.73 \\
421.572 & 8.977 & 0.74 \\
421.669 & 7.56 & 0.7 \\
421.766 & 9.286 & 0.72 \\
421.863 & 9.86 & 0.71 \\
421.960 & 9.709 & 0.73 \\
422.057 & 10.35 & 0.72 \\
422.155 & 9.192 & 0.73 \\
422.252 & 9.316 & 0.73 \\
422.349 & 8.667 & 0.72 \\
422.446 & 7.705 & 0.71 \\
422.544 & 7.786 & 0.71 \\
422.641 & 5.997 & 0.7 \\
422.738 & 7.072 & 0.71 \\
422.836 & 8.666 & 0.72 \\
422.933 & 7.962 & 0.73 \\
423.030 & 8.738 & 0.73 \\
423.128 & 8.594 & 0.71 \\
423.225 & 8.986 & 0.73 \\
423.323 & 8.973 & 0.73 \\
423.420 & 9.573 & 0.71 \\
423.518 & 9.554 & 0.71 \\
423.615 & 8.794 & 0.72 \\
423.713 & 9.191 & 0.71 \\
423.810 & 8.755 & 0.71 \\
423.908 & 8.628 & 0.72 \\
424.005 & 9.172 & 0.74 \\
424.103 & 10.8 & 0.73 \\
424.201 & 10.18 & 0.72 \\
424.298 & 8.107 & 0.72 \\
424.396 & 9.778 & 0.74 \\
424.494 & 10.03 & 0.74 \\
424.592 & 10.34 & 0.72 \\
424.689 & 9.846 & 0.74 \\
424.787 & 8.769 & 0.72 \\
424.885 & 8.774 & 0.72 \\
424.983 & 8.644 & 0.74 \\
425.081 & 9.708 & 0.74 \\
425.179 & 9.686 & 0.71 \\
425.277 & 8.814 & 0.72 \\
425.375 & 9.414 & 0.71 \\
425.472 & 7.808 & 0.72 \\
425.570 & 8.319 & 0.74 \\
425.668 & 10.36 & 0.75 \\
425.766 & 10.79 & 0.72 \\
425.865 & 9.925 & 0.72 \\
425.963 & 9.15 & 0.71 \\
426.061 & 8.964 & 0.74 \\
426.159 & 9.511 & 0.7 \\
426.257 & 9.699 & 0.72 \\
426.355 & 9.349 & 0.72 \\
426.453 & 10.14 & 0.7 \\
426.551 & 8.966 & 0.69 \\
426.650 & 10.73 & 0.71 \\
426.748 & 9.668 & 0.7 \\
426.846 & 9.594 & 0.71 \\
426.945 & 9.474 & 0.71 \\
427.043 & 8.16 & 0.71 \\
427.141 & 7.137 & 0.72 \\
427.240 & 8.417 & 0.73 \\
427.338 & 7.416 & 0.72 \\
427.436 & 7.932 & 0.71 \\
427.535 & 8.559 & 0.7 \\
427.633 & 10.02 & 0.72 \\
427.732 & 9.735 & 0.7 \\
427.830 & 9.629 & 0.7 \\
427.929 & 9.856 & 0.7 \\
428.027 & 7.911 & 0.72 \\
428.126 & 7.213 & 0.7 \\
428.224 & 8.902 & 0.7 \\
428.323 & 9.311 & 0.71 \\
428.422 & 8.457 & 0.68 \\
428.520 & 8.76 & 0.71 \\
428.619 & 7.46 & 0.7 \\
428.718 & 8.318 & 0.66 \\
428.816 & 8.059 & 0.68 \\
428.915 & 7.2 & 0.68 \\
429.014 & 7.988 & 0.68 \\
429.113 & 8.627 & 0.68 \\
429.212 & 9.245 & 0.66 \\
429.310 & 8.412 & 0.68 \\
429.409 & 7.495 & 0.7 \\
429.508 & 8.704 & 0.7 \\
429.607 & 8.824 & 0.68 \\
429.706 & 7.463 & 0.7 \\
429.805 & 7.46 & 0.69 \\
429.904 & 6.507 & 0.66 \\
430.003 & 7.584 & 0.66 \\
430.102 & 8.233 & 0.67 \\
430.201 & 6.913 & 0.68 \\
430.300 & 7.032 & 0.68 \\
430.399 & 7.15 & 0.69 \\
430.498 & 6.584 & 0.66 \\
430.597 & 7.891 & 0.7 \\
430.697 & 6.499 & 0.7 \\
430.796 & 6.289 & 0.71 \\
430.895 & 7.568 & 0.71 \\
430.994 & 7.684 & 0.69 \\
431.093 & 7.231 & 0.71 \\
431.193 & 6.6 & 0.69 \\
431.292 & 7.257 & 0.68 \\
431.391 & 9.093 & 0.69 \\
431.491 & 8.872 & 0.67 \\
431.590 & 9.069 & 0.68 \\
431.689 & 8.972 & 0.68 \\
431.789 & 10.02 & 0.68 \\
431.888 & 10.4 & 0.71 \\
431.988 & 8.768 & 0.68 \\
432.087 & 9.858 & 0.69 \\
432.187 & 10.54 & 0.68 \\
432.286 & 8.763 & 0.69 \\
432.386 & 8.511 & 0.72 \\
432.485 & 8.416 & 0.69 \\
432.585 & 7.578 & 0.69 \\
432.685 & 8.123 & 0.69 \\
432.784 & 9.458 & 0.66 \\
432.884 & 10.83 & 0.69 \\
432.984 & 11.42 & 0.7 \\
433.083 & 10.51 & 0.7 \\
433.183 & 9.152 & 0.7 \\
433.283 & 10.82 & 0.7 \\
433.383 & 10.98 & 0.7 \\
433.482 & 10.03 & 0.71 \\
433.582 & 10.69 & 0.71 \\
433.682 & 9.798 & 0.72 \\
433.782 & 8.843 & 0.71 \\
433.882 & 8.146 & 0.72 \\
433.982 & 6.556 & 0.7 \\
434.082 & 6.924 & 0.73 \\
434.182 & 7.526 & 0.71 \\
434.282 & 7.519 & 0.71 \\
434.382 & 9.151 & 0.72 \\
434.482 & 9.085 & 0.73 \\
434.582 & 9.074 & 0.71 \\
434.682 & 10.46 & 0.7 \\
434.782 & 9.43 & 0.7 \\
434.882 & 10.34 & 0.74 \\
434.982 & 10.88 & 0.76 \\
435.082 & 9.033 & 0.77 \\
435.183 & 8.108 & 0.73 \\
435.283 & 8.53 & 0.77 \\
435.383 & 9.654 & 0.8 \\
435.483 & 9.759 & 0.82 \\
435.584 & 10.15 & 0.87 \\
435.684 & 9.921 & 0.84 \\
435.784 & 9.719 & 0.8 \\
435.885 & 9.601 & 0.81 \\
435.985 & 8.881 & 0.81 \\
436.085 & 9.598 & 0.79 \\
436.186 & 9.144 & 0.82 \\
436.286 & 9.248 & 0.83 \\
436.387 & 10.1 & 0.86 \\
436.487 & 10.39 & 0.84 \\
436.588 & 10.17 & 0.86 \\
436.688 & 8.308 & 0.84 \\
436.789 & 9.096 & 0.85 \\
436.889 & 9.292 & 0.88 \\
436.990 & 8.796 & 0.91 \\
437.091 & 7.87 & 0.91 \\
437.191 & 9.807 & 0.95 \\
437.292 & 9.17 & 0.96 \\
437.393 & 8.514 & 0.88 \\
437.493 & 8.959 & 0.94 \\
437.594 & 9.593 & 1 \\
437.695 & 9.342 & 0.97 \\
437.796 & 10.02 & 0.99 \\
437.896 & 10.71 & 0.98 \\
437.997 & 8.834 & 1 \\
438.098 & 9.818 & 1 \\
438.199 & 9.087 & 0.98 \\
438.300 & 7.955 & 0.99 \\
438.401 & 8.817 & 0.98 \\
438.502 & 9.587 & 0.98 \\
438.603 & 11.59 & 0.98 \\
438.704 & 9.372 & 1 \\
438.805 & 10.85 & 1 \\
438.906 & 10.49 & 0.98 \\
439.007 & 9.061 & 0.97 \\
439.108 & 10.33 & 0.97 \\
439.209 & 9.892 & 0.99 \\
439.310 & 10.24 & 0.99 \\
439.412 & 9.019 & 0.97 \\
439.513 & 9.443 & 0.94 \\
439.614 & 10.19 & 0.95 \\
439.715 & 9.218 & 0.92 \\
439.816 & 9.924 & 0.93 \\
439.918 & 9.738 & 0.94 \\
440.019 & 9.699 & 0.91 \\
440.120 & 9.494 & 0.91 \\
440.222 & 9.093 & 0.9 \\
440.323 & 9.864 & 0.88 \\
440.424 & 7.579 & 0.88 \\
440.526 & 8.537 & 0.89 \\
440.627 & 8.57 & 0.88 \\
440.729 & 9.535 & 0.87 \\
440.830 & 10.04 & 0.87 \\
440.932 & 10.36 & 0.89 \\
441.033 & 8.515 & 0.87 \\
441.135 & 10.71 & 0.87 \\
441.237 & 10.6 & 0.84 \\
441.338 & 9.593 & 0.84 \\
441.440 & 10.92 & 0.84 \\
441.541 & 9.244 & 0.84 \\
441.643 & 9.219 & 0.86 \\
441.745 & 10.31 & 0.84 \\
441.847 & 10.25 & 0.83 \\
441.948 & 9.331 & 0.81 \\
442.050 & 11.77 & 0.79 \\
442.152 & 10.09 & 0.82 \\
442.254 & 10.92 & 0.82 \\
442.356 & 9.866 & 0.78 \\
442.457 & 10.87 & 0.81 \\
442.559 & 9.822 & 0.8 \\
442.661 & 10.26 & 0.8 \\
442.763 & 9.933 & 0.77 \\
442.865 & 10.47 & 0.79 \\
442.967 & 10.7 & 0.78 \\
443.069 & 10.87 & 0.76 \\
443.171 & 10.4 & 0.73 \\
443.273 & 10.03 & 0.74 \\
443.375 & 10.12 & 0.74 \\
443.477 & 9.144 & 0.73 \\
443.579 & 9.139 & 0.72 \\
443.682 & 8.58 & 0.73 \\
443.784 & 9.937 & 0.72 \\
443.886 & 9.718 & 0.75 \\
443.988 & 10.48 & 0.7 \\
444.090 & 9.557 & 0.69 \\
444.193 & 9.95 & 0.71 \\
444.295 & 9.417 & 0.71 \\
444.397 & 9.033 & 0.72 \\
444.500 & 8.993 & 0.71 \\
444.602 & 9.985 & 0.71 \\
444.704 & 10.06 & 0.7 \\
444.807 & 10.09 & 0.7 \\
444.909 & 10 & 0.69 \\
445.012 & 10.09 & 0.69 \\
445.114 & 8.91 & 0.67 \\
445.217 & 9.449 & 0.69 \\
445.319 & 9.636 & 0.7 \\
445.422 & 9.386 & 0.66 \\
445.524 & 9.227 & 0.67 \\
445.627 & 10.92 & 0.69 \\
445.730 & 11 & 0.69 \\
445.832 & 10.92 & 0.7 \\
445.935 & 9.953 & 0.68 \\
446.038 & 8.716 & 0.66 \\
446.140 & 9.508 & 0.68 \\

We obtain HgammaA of -0.34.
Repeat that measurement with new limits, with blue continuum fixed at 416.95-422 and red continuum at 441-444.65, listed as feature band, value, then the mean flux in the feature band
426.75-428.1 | 0.12 nm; 8.76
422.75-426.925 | 0.11 nm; 9.3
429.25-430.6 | 0.29 nm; 7.6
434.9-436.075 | 0.04 nm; 9.51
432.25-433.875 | 0.03 nm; 9.59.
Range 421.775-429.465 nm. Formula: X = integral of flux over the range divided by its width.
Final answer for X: 8.93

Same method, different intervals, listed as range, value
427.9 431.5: 7.83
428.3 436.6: 8.75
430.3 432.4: 8.23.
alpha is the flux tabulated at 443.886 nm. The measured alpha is 9.718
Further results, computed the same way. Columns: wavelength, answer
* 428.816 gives 8.059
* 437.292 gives 9.17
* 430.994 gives 7.684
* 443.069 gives 10.87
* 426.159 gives 9.511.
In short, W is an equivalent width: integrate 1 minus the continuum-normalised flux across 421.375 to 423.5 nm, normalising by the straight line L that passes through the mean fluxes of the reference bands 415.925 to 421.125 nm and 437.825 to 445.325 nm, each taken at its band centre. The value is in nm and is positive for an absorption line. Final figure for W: 0.184 nm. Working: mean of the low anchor 9.47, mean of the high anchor 9.79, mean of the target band 8.7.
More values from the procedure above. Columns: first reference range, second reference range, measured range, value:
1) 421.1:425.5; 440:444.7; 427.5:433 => 0.571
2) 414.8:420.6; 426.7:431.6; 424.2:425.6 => -0.097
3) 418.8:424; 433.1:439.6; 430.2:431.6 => 0.283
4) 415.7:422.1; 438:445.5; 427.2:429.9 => 0.335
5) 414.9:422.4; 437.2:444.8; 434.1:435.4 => 0.080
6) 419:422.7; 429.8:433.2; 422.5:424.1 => 0.081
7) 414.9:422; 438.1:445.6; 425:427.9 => 0.105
